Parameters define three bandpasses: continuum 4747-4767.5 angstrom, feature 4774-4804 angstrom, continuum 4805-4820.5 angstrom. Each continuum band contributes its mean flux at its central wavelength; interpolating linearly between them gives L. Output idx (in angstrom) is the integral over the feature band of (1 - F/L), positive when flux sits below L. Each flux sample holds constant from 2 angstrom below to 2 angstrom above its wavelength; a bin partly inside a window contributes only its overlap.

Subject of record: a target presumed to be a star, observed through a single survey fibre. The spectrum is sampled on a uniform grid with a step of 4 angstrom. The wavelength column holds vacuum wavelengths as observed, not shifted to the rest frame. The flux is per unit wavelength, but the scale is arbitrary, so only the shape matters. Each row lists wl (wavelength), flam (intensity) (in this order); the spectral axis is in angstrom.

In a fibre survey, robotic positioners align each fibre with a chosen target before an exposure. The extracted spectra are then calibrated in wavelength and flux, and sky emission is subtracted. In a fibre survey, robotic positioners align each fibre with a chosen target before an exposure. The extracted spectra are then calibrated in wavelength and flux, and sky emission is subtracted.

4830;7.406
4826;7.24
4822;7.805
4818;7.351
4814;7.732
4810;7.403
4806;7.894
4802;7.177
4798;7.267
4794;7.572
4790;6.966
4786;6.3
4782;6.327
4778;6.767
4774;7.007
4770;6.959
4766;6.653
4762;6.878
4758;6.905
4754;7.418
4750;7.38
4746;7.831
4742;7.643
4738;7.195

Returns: 1.9 angstrom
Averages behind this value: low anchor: 7.09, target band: 6.92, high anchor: 7.58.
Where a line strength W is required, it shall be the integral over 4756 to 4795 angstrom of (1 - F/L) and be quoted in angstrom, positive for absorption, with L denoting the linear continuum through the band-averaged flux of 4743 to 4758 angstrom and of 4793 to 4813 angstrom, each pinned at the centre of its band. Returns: 3.4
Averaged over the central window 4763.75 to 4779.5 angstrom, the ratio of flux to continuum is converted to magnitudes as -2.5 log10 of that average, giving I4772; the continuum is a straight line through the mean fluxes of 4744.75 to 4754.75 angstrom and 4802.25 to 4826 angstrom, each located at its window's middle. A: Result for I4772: 0.11 mag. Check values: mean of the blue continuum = 7.54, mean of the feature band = 6.85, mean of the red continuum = 7.57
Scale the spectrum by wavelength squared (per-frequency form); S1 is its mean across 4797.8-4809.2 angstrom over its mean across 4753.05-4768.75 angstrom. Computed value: 1.10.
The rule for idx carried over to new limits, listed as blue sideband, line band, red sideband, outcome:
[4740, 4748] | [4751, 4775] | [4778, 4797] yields 1.1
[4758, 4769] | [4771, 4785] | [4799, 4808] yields 0.7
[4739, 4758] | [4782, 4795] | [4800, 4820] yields 1.2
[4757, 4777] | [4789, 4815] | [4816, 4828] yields -0.7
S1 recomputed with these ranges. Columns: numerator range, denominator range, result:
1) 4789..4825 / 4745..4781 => 1.08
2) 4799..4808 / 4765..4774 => 1.11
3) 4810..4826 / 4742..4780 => 1.09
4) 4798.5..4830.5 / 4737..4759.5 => 1.04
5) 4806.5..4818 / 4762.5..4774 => 1.13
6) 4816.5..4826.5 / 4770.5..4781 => 1.12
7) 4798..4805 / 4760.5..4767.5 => 1.10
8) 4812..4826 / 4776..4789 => 1.18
